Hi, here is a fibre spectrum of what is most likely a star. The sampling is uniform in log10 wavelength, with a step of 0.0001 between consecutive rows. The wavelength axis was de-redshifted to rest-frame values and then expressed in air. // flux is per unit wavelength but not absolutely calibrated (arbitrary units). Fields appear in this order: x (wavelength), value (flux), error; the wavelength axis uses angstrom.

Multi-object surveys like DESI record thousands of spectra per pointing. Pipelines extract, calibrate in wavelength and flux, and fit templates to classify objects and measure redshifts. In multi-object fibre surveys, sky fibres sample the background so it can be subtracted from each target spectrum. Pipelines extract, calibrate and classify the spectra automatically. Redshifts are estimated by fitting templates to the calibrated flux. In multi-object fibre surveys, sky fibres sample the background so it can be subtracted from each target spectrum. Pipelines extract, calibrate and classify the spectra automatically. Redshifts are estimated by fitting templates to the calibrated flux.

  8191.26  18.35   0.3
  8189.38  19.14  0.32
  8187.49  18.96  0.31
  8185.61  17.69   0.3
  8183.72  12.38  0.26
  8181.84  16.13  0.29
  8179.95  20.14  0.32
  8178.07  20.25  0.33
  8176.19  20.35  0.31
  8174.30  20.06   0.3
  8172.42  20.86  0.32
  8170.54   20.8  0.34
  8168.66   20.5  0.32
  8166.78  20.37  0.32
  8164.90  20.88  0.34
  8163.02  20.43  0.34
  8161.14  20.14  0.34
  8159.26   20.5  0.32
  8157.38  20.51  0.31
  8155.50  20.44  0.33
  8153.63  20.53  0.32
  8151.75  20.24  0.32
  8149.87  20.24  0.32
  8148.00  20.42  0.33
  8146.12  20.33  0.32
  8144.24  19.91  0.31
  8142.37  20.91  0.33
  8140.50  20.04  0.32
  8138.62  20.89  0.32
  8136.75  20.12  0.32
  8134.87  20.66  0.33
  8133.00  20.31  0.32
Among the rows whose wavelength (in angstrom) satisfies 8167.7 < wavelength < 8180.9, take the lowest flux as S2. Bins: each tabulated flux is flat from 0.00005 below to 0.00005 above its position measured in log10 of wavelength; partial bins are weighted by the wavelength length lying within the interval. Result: 20.06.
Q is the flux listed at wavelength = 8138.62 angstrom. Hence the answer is 20.89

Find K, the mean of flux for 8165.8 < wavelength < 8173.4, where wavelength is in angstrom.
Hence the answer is 20.6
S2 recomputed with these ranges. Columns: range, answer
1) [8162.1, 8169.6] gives 20.37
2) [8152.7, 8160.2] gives 20.44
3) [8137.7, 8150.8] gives 19.91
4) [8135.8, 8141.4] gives 20.04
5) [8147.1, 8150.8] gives 20.24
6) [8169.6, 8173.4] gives 20.8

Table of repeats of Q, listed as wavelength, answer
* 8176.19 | 20.35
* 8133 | 20.31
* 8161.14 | 20.14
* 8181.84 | 16.13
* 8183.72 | 12.38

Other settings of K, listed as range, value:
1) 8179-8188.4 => 17.1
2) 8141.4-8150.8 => 20.4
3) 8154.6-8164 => 20.4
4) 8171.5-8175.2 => 20.5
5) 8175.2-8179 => 20.3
